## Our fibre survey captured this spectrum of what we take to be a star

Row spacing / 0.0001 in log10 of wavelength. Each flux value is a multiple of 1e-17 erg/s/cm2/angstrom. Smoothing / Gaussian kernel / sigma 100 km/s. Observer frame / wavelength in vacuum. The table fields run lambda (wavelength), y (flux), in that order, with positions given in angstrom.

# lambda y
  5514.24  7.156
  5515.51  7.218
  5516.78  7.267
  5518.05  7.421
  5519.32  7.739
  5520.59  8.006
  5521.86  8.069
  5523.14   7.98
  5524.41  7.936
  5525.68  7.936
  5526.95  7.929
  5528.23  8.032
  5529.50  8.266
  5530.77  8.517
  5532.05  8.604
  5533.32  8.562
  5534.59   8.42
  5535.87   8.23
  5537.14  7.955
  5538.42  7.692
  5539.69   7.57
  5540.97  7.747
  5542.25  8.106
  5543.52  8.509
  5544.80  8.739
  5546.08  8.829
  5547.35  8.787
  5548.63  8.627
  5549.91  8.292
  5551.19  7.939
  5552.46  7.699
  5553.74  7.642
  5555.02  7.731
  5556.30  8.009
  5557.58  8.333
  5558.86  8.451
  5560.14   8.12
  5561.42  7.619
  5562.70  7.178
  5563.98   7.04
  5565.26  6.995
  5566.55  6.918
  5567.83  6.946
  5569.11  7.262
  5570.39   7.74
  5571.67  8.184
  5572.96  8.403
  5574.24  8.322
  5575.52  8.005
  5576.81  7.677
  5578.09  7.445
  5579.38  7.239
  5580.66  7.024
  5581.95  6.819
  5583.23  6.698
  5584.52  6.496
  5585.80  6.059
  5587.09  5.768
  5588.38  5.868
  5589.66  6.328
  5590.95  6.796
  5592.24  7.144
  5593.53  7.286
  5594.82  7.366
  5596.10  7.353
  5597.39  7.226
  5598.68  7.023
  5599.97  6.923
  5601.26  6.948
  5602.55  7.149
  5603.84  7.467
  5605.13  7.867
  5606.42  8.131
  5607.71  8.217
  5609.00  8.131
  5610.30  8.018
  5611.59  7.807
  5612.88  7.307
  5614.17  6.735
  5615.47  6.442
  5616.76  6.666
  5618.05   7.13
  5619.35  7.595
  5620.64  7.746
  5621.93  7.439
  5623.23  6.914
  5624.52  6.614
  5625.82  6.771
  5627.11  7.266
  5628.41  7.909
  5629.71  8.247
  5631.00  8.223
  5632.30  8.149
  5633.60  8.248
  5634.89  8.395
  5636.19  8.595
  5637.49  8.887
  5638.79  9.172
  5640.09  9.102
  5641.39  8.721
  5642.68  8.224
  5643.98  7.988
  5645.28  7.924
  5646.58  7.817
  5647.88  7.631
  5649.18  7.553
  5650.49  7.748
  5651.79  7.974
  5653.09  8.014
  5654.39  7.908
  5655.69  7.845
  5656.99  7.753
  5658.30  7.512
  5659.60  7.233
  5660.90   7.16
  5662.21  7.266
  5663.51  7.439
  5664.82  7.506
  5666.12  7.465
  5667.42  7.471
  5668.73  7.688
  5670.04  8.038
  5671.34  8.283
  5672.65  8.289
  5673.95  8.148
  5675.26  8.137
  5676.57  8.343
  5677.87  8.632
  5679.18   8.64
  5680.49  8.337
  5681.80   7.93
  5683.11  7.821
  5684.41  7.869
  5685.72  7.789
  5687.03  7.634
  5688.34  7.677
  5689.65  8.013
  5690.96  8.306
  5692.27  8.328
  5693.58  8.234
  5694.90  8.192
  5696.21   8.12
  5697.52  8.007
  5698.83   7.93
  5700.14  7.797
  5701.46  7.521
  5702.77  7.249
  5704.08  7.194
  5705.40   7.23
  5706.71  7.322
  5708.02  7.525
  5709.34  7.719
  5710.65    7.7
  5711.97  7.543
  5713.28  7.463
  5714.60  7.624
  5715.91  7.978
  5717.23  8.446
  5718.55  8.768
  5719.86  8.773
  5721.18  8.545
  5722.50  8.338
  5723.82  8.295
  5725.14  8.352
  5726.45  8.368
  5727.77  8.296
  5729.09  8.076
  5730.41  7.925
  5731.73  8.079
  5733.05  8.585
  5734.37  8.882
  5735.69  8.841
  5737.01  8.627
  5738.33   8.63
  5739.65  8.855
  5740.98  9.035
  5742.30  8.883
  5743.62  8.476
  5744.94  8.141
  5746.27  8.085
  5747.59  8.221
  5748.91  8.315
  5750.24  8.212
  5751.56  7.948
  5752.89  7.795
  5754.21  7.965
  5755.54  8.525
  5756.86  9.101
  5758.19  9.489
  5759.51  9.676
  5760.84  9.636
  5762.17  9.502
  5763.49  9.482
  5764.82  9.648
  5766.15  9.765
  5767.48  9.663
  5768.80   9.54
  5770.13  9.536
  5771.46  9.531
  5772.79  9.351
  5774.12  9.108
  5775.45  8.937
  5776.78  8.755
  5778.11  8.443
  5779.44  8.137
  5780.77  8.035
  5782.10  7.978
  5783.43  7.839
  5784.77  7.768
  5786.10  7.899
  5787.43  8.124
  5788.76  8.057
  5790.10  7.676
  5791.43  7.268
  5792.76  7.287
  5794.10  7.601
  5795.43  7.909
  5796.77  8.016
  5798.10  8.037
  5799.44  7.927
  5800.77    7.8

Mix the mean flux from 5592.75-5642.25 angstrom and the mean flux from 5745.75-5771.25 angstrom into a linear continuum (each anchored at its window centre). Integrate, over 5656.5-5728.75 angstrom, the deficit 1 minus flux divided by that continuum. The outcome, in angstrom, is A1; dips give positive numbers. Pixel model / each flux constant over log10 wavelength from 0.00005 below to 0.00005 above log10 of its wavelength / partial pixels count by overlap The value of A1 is 3.8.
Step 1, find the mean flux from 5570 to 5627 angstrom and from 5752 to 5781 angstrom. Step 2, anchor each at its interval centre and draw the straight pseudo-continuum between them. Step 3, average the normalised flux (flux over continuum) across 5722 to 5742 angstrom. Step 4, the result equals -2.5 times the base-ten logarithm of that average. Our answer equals 0.027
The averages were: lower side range 7.23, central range 8.49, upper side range 9.08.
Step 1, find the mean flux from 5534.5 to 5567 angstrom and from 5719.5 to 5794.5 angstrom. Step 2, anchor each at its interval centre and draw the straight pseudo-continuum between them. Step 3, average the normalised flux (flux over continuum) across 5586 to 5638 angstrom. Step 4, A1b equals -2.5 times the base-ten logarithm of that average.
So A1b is 0.11 mag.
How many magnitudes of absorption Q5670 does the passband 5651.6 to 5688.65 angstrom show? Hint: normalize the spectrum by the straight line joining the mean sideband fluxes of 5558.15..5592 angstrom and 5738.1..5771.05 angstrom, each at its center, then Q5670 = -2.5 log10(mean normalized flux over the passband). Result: 0.033 mag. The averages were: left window 7.21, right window 8.89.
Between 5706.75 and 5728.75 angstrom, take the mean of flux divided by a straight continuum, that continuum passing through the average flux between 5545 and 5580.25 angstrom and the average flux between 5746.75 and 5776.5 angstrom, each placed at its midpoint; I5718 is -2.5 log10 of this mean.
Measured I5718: 0.088 mag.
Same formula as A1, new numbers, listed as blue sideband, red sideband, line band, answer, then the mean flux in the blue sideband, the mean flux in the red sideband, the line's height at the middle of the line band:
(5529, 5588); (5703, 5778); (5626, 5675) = 1.1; 7.75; 8.54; 8.15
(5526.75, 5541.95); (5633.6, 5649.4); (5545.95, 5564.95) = 0.4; 8.13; 8.36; 8.17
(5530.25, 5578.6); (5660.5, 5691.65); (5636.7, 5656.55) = -0.6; 7.97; 7.92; 7.93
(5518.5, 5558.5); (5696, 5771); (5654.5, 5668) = 1.3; 8.14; 8.42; 8.31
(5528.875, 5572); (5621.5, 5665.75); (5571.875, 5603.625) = 3.4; 7.98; 7.86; 7.93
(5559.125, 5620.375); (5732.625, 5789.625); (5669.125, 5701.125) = -0.1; 7.26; 8.72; 8.07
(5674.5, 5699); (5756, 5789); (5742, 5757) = 0.8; 8.1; 8.93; 8.71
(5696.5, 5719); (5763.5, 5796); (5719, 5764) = -2.8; 7.7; 8.51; 8.08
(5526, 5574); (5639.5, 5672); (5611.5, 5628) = 1.6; 7.99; 7.81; 7.87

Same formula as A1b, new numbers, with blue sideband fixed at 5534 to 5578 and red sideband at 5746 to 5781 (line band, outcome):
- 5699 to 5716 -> 0.15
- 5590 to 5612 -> 0.10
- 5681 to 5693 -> 0.08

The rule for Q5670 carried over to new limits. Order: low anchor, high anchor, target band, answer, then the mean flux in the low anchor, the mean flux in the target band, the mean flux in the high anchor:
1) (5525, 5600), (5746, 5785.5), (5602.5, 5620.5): 0.06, 7.64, 7.49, 8.81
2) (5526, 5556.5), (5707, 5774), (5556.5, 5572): 0.09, 8.18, 7.57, 8.59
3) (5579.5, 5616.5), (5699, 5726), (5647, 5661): -0.03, 7.08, 7.69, 7.88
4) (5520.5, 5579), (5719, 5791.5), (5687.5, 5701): 0.05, 7.97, 8.04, 8.61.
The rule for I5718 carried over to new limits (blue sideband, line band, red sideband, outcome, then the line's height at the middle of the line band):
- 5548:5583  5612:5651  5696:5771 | 0.03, 7.97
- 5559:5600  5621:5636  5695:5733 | -0.03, 7.46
